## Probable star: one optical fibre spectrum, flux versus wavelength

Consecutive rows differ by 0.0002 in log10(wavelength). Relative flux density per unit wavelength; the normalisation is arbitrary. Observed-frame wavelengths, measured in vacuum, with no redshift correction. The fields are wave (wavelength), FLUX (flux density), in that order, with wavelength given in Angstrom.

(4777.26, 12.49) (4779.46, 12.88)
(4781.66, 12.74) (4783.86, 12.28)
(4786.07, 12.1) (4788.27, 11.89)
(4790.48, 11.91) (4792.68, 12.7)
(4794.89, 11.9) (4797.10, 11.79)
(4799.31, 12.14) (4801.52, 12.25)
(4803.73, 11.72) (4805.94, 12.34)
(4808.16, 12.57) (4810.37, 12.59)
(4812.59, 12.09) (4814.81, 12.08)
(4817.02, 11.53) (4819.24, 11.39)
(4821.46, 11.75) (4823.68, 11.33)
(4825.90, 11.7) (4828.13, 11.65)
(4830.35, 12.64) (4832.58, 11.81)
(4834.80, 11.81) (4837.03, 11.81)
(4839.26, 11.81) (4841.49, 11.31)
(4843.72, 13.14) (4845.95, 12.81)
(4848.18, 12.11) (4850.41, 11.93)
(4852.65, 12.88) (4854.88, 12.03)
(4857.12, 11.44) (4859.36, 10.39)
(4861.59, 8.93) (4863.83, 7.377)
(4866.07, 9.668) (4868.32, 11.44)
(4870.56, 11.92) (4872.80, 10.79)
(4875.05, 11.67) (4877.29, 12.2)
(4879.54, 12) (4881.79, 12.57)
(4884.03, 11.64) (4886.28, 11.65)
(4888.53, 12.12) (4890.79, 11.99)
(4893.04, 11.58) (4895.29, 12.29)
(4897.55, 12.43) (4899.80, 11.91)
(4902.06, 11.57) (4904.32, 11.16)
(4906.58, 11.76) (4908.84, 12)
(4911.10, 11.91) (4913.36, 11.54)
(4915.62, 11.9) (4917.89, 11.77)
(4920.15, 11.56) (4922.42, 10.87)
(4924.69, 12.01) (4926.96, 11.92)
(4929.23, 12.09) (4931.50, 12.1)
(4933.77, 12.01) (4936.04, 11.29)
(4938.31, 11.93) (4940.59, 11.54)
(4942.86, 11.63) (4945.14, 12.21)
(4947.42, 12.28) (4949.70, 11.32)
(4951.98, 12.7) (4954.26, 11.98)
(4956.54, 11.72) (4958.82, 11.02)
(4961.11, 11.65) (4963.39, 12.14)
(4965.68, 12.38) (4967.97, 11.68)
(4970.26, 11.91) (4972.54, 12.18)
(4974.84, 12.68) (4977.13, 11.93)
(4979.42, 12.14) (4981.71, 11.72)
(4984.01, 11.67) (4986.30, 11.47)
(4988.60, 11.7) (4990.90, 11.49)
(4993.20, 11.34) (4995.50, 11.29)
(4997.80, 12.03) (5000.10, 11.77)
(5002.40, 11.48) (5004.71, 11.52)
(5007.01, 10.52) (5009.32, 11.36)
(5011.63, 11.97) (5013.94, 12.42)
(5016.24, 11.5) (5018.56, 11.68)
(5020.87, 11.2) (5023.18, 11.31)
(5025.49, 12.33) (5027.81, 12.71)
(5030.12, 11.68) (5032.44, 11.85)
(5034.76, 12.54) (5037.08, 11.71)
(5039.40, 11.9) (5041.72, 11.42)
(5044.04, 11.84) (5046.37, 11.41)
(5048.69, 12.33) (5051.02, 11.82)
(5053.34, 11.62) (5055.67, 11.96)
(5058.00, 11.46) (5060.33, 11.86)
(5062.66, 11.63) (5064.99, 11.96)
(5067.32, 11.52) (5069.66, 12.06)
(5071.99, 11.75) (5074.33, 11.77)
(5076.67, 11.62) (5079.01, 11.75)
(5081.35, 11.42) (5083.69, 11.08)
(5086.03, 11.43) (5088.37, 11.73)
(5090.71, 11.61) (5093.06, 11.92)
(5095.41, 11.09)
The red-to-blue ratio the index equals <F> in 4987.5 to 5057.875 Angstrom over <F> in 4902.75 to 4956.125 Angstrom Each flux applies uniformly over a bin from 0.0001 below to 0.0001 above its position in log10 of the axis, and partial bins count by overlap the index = 0.99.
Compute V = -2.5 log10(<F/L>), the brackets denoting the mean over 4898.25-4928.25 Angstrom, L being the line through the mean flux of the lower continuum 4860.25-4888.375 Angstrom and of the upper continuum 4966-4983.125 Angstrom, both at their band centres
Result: -0.03 mag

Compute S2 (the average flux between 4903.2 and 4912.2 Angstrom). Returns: 11.7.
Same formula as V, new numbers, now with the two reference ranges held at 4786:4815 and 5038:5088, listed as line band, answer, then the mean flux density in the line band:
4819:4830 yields 0.04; 11.7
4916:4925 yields 0.04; 11.5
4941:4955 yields -0.01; 12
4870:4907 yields 0.01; 11.8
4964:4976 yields -0.03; 12.2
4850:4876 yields 0.11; 10.8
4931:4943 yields 0.02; 11.7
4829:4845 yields 0.00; 12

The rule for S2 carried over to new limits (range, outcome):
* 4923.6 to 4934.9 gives 12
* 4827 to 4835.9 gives 12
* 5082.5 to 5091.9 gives 11.5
